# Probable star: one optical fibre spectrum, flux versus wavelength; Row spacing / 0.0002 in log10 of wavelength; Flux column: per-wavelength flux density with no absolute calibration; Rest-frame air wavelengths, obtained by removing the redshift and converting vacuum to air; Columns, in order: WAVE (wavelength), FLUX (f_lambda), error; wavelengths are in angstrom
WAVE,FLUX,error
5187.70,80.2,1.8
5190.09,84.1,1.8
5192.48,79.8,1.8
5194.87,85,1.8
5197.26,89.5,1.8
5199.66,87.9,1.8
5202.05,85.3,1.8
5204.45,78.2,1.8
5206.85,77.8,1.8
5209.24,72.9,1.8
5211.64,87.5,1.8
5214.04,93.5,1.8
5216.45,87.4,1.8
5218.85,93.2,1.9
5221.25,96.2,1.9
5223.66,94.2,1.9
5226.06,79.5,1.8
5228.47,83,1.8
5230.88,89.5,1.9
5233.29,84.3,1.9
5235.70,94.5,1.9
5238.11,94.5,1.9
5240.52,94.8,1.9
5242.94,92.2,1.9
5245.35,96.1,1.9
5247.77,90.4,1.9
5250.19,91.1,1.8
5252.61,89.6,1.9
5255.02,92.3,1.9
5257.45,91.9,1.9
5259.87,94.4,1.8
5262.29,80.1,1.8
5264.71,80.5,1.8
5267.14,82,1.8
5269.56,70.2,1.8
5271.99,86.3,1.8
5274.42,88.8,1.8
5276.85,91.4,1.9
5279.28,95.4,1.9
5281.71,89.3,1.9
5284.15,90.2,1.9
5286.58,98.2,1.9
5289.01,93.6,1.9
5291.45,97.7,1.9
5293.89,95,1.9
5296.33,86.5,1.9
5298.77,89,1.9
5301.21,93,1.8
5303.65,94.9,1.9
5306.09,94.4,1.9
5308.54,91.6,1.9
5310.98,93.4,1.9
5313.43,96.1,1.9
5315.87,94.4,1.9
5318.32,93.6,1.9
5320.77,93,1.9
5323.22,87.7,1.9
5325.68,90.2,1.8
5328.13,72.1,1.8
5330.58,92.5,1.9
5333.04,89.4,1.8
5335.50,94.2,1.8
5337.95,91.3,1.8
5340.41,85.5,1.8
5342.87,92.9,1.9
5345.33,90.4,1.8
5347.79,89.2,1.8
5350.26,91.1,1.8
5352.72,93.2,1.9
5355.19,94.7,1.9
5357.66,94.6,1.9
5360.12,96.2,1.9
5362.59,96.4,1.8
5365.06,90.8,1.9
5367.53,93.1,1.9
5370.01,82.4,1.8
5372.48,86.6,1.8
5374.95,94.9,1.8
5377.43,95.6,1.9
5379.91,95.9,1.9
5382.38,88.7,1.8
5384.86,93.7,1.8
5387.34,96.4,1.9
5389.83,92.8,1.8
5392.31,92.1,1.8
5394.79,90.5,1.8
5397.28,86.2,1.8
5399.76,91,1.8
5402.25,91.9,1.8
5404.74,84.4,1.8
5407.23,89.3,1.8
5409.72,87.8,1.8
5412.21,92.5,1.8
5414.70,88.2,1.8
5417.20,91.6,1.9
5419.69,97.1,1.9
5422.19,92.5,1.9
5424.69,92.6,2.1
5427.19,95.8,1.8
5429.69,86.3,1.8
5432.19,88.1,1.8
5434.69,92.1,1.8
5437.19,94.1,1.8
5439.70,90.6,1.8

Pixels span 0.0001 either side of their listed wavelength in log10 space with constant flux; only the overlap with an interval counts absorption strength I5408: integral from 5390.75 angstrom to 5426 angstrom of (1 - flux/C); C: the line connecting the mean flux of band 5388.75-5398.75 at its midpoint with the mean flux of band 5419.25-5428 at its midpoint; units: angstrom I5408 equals 0.6 angstrom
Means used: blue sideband 90.4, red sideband 94.1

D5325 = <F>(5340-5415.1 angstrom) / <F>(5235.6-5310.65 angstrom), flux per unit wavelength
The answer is 1.0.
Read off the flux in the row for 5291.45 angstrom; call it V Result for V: 97.7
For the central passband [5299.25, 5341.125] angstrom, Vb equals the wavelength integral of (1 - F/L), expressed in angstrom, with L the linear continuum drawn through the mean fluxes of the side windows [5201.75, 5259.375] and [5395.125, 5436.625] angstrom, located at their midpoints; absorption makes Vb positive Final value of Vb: -0.6 angstrom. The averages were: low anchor 88.9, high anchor 90.5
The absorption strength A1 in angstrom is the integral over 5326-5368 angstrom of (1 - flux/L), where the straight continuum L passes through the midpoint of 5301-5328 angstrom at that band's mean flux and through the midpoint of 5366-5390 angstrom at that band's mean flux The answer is 0.5 angstrom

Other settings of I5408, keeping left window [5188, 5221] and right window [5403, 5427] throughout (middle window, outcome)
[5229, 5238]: -0.4 angstrom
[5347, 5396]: -1.5 angstrom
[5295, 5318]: -1.3 angstrom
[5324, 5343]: 0.1 angstrom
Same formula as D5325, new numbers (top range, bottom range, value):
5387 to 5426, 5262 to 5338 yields 1.01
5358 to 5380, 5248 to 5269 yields 1.06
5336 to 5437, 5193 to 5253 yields 1.04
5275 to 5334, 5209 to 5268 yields 1.03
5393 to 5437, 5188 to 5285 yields 1.03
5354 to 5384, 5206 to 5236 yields 1.06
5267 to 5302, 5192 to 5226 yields 1.04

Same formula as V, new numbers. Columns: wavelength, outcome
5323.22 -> 87.7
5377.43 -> 95.6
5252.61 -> 89.6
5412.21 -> 92.5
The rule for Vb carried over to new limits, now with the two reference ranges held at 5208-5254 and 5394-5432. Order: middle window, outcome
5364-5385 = -0.21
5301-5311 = -0.39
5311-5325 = -0.44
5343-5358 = -0.32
